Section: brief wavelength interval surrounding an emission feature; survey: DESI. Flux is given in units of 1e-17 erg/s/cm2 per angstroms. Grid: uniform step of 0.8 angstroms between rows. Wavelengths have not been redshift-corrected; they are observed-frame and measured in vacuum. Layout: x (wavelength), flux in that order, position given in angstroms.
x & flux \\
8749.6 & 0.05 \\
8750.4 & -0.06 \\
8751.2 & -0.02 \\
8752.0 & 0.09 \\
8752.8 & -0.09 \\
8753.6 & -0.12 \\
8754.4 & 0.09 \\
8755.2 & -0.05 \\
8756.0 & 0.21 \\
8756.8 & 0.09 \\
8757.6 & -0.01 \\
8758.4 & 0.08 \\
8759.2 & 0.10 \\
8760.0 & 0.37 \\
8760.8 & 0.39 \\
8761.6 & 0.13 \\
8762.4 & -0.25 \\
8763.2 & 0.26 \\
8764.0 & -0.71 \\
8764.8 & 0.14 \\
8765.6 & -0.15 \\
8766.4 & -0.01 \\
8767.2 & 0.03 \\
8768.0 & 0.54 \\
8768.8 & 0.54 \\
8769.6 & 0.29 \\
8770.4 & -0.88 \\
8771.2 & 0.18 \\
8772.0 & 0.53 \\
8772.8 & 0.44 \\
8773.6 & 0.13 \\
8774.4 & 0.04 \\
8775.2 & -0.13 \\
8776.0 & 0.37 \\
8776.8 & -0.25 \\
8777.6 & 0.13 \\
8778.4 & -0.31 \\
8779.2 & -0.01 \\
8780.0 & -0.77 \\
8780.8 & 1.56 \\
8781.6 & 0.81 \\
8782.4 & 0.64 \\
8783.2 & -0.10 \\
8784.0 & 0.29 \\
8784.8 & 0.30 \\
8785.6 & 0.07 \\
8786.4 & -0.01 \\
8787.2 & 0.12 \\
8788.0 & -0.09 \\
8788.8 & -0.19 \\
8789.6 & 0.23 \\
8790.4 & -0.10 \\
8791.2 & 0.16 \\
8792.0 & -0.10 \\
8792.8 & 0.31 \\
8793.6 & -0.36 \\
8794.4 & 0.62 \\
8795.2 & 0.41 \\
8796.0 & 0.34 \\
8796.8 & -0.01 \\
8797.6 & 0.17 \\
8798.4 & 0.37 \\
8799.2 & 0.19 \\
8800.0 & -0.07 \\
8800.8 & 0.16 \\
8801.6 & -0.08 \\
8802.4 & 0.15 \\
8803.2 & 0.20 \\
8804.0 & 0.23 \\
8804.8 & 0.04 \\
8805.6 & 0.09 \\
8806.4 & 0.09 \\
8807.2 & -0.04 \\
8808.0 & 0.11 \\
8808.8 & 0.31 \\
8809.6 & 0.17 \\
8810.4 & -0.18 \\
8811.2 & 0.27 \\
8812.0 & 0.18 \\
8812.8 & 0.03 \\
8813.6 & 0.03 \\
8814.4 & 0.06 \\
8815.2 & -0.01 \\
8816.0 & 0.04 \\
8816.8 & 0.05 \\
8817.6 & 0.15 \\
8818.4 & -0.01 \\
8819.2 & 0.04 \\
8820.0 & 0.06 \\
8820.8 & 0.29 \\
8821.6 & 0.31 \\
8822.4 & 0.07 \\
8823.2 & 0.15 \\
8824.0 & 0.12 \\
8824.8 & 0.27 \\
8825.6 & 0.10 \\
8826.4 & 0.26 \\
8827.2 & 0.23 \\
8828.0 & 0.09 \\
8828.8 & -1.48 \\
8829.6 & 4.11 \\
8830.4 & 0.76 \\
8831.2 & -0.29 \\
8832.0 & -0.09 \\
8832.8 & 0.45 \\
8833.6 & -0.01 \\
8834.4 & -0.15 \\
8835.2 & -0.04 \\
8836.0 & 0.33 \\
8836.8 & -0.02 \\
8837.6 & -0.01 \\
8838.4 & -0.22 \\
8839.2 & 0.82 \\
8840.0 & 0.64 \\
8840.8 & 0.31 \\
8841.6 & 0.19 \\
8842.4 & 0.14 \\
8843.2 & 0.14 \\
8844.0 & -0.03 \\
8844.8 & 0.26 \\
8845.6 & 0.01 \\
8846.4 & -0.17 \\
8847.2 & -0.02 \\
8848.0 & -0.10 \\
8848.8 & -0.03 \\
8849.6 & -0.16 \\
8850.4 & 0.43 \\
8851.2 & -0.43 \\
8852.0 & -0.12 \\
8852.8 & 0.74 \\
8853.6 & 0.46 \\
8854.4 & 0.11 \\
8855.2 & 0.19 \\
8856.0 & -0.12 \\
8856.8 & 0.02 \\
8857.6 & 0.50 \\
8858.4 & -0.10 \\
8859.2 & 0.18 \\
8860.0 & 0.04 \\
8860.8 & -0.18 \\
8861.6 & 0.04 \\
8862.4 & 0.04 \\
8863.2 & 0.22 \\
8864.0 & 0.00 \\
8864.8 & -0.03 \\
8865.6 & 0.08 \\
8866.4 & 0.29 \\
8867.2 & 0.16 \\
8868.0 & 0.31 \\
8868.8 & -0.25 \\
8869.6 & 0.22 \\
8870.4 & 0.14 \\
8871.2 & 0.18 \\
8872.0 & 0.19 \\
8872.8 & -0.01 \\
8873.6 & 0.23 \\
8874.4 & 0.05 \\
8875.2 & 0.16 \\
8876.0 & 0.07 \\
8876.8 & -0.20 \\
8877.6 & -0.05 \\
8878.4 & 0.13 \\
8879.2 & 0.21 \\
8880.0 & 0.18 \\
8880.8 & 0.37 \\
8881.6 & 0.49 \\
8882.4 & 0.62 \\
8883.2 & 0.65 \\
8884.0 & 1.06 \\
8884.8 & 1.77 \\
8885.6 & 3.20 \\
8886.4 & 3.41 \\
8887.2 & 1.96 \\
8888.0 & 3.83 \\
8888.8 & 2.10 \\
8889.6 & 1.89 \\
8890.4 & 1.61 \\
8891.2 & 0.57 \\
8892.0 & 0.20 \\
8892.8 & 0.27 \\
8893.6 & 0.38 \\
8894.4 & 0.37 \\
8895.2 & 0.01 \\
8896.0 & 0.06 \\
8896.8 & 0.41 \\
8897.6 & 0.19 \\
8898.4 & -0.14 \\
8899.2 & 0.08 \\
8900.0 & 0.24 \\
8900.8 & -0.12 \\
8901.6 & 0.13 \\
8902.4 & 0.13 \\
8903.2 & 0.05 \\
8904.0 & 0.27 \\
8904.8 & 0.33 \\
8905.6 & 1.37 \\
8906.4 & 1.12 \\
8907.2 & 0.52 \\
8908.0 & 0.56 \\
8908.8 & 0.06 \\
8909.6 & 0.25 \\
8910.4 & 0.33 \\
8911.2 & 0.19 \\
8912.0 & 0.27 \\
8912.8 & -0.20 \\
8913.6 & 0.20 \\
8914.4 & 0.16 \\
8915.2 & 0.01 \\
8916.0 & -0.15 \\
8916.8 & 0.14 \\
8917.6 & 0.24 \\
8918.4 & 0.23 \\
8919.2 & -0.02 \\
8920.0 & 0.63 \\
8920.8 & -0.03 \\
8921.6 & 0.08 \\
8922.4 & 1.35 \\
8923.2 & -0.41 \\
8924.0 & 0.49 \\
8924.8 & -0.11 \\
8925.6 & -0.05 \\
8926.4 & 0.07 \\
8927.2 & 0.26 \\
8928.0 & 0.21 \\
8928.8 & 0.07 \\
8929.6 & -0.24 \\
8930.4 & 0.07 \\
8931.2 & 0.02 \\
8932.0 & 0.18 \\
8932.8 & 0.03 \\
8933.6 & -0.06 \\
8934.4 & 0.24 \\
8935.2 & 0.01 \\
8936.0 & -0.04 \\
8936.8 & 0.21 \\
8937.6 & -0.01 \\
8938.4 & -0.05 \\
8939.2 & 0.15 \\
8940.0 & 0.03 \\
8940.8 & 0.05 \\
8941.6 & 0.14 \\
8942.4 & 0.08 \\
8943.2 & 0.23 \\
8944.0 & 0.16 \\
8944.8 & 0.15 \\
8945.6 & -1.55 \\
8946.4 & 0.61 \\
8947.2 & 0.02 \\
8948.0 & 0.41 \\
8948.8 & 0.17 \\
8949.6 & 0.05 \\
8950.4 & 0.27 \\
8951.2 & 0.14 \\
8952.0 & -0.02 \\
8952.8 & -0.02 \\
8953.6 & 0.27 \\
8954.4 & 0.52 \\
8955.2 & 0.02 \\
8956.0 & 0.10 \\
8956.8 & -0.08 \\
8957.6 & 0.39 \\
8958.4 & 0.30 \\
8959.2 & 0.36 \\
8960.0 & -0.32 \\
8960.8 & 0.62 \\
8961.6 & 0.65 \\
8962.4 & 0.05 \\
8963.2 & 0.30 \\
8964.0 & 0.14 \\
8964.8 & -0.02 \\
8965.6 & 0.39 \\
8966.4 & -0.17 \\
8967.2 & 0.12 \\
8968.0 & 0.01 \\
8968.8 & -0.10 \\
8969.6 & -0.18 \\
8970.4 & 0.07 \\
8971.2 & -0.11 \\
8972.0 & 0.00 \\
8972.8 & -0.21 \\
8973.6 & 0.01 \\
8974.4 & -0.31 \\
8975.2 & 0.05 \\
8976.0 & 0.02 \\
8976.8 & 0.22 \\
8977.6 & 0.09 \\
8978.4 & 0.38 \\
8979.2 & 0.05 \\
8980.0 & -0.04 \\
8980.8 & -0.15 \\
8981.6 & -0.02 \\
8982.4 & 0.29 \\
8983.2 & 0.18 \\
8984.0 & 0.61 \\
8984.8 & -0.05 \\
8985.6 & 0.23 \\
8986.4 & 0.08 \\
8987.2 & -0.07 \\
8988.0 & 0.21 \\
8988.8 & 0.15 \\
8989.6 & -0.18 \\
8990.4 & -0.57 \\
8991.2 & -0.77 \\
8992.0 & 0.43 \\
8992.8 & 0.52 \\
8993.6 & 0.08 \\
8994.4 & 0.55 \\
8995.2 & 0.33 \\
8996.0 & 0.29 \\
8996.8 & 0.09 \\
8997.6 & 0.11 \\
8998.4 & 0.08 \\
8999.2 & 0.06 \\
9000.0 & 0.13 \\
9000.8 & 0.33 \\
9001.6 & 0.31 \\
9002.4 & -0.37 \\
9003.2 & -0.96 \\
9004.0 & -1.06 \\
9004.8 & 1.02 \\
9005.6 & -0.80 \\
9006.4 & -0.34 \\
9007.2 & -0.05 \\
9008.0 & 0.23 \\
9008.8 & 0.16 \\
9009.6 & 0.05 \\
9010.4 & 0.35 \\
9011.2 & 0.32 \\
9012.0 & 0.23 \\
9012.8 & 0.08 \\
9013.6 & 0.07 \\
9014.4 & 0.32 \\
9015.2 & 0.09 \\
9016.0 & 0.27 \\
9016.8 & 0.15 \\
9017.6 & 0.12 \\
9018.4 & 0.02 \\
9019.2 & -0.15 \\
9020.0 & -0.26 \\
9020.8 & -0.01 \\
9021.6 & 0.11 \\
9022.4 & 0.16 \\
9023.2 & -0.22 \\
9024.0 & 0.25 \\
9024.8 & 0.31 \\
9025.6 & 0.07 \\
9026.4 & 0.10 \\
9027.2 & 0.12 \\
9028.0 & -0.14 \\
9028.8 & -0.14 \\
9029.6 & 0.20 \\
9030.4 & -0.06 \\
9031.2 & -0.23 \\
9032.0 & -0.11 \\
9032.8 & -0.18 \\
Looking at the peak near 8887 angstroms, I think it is Hbeta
